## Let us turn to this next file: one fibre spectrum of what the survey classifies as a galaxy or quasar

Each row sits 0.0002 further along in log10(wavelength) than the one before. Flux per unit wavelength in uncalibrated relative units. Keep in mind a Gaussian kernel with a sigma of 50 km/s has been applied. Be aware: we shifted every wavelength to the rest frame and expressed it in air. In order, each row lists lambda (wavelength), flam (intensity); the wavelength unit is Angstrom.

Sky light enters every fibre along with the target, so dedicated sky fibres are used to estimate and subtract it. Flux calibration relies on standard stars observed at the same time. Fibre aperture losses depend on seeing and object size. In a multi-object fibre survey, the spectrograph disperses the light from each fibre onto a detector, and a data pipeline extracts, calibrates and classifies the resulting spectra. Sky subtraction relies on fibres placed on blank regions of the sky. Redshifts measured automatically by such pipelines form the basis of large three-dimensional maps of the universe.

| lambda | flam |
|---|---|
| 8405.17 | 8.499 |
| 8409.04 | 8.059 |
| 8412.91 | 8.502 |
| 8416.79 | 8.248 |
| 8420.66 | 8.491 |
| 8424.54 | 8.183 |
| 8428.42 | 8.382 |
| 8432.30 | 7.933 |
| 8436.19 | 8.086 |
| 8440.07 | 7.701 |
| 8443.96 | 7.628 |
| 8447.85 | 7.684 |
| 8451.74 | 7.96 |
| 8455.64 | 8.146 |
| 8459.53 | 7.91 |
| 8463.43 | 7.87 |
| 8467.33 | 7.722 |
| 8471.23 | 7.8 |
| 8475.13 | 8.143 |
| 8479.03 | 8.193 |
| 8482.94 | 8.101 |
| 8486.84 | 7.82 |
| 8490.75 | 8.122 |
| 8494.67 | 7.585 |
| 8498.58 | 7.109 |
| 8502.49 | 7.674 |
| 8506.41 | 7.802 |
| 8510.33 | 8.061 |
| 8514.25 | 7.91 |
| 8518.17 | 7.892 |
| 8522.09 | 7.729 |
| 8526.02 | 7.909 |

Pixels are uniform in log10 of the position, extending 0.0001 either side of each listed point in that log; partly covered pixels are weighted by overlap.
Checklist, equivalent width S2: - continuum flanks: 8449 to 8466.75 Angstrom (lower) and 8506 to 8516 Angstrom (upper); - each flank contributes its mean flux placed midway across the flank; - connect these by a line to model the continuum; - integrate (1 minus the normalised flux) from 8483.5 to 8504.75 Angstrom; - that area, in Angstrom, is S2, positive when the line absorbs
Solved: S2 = 0.7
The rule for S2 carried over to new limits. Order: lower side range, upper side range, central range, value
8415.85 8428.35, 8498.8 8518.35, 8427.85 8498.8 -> 1.54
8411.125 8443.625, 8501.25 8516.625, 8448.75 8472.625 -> 0.44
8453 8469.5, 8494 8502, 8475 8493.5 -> -1.15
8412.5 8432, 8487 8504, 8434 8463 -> 0.71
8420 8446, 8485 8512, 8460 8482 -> -0.26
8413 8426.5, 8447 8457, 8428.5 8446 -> 0.49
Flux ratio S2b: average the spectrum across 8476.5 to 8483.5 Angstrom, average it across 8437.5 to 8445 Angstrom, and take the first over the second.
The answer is 1.1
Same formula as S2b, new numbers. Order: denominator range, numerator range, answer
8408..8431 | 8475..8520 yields 0.95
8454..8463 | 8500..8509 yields 0.97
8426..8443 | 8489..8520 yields 0.97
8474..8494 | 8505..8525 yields 0.98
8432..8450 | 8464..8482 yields 1.02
